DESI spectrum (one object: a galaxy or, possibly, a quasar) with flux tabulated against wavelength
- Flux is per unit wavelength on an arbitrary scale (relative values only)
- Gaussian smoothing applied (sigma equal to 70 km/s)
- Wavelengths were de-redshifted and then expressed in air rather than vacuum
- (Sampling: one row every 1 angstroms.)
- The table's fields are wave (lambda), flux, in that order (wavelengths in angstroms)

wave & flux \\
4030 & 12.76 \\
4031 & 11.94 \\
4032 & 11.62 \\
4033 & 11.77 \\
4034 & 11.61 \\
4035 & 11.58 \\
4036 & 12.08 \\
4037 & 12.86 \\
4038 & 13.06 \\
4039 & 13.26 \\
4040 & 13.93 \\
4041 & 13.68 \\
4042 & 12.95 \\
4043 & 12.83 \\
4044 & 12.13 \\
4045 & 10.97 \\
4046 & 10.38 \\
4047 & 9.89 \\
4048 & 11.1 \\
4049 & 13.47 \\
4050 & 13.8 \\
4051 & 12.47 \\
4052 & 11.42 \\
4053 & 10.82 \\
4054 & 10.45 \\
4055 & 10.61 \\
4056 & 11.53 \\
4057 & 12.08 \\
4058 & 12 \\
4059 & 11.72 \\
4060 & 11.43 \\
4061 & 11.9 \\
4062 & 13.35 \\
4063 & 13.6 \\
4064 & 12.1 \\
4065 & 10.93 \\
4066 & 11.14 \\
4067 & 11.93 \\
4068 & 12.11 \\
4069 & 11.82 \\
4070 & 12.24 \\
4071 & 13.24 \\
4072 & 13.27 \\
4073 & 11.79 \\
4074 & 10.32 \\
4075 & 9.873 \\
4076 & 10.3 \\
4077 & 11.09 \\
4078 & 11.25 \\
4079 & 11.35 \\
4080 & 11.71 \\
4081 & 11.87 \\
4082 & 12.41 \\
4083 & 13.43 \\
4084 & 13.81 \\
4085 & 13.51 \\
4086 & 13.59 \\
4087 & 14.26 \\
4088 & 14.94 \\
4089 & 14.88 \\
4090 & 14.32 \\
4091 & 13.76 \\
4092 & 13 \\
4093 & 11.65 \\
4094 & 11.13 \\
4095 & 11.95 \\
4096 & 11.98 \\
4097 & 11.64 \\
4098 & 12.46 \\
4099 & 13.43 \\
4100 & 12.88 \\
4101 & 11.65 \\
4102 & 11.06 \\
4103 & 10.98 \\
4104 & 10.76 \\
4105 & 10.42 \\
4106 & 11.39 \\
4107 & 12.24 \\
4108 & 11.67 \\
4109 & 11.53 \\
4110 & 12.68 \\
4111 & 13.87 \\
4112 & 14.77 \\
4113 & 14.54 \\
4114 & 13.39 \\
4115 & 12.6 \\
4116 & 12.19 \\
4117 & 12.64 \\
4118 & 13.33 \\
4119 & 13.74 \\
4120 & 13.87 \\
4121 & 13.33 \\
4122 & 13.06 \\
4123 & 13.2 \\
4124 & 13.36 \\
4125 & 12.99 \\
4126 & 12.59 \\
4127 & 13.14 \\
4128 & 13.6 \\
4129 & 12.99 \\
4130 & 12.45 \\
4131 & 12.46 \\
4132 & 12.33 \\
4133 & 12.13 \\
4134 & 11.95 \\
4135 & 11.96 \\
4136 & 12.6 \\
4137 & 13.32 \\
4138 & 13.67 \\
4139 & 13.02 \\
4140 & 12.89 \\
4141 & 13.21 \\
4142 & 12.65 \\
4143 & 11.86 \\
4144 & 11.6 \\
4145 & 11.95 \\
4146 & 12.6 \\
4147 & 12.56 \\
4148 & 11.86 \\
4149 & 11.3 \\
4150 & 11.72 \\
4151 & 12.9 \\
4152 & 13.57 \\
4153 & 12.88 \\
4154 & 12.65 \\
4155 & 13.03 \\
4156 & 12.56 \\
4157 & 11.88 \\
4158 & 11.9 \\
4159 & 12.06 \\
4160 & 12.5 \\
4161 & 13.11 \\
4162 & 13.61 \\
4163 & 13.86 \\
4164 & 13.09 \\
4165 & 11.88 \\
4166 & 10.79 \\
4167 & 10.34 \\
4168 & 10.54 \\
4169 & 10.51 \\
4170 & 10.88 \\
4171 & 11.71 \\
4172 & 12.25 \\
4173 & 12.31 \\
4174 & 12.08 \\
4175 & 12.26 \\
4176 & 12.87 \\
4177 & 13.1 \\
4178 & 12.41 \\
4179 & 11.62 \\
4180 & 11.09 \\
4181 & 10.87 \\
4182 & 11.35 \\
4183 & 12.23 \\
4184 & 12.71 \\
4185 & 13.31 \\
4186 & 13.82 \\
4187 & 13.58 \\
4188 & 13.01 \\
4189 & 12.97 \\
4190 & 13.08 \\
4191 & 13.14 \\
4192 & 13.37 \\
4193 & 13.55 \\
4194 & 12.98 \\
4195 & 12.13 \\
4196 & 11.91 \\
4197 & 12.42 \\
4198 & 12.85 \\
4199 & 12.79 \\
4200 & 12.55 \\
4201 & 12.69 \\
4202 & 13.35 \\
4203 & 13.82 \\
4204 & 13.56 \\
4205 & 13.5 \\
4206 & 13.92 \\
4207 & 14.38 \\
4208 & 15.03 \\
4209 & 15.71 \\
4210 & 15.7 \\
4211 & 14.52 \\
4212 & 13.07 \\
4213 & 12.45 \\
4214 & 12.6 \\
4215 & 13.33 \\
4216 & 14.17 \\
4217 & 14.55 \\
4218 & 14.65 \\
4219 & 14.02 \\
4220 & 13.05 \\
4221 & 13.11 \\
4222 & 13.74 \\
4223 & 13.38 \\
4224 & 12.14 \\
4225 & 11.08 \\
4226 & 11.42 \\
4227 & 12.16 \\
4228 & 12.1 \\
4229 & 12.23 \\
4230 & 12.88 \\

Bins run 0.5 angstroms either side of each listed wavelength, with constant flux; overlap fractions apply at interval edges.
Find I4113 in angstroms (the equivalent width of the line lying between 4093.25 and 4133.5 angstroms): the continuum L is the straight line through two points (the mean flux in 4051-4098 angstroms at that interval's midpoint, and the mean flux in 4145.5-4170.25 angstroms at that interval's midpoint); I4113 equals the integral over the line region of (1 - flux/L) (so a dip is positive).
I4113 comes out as -1.2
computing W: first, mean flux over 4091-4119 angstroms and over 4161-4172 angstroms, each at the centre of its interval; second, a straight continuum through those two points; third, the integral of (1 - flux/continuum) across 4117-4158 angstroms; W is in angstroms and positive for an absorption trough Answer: -2.20 angstroms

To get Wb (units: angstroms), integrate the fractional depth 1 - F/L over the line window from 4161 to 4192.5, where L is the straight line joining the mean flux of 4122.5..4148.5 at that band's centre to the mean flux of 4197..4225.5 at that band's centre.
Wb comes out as 2.0 angstroms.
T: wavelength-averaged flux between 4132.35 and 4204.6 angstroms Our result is 12.5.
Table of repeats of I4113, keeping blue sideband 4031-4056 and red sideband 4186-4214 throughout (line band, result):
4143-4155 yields 0.57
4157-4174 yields 1.47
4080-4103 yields -0.71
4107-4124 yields -0.64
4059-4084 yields 0.77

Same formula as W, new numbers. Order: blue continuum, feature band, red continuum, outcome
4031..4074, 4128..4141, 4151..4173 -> -0.6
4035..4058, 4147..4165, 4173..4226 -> 0.3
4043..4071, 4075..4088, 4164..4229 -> -0.4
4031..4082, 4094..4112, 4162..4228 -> 0.3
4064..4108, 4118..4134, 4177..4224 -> -0.6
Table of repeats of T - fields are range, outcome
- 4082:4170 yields 12.6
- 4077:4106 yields 12.5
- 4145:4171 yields 12.2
